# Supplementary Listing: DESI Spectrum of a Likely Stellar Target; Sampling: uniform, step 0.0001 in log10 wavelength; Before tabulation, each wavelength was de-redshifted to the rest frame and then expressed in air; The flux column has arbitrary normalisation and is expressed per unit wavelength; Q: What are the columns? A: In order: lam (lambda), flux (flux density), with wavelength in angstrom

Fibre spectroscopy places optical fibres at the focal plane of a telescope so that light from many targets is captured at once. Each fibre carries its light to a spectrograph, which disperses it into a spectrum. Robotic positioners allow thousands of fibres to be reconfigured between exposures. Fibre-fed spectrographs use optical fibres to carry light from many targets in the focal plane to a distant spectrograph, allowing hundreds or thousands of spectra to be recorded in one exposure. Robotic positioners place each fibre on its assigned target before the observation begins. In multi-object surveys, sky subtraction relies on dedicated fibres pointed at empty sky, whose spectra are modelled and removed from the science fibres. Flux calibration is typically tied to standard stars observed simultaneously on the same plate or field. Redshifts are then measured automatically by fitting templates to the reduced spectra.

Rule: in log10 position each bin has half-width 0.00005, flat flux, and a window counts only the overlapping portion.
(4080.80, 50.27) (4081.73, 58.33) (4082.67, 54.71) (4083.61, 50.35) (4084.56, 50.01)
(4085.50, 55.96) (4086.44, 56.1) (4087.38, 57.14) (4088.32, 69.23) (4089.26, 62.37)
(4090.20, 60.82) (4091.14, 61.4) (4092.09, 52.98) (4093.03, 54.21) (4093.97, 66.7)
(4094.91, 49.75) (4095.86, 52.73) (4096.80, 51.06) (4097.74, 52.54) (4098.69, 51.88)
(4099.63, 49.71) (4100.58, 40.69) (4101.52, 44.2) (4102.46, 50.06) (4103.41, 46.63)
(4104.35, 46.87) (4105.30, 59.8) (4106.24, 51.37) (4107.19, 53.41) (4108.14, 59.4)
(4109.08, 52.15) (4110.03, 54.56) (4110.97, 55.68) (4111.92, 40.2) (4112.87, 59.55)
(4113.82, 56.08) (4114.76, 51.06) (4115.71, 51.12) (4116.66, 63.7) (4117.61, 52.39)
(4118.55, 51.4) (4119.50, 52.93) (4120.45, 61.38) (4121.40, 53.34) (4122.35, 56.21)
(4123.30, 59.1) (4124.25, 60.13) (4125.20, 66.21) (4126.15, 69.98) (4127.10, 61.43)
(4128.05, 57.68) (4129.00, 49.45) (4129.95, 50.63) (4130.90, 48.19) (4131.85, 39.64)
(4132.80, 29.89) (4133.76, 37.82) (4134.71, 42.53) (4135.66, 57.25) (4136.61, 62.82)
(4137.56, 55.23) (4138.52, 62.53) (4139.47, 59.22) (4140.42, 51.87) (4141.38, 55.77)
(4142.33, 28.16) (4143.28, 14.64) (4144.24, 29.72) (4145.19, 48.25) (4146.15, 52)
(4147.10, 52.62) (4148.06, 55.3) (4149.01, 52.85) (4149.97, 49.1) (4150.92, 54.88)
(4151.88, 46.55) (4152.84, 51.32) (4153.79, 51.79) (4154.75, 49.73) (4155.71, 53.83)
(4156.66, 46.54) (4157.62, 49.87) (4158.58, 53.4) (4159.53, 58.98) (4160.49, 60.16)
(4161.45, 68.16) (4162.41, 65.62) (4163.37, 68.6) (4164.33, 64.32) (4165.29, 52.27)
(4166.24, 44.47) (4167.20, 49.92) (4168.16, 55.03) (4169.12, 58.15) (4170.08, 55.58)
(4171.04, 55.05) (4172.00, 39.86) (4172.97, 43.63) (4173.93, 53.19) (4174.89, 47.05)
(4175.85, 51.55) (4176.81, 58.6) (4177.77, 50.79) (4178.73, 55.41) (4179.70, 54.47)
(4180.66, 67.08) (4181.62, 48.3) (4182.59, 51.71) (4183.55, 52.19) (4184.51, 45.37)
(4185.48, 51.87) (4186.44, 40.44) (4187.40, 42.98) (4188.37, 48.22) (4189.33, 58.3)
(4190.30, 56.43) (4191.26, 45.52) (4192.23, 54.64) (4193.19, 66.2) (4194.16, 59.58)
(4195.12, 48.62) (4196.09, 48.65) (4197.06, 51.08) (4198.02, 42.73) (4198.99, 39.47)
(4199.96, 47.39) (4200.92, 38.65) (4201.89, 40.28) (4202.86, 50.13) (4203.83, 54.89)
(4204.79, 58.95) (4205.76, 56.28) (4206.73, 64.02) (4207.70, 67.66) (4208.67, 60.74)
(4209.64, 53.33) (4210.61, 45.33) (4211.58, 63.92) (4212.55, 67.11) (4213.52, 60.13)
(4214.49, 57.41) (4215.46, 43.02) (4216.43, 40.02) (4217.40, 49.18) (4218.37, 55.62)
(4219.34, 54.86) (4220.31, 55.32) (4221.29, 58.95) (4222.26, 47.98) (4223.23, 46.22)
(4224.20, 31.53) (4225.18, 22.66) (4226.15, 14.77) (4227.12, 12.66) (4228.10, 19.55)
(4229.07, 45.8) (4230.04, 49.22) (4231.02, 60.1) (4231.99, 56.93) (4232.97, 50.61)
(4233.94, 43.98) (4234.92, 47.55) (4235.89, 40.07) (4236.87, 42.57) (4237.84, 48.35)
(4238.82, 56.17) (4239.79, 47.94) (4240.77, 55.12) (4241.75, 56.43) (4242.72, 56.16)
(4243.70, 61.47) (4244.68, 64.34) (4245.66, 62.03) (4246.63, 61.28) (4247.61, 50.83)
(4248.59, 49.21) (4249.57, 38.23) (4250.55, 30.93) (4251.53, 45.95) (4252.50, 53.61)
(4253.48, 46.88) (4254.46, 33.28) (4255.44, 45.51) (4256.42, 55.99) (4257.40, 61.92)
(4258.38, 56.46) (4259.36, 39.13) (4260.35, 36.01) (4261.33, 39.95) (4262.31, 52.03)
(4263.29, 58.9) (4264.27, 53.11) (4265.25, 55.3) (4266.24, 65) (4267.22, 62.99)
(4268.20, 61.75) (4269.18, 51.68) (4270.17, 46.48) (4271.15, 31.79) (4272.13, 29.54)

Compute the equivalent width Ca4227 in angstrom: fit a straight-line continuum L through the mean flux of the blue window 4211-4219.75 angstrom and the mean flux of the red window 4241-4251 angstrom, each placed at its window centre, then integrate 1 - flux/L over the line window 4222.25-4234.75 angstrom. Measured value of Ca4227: 3.6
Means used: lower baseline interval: 54.5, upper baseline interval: 53.2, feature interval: 38.5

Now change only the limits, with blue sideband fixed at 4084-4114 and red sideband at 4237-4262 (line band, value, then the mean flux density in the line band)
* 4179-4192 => 0.13 angstrom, 51.1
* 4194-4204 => 0.88 angstrom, 46.8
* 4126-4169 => 0.93 angstrom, 51.5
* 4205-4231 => 1.39 angstrom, 48.1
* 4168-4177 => 0.10 angstrom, 51.4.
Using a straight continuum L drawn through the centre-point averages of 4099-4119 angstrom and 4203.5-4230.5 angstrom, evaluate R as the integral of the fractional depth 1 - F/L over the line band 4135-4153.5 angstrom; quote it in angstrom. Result 0.5 angstrom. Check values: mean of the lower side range 51.9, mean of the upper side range 48.4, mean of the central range 49.4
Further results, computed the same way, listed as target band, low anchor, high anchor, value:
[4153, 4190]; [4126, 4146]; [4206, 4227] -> -3.4 angstrom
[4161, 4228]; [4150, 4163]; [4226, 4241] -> -2.3 angstrom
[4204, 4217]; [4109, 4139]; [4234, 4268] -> -1.2 angstrom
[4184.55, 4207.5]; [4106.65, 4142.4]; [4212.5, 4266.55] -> -0.2 angstrom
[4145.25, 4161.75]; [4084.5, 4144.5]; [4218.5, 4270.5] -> -0.5 angstrom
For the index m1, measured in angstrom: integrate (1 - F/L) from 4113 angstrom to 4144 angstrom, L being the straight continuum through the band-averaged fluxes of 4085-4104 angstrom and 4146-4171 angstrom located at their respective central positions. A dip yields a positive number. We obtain 1.4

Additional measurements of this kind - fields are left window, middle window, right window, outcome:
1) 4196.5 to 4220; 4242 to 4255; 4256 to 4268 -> 0.7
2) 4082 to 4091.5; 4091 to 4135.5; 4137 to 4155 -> 0.7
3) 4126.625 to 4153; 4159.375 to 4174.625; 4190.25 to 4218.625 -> -1.6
